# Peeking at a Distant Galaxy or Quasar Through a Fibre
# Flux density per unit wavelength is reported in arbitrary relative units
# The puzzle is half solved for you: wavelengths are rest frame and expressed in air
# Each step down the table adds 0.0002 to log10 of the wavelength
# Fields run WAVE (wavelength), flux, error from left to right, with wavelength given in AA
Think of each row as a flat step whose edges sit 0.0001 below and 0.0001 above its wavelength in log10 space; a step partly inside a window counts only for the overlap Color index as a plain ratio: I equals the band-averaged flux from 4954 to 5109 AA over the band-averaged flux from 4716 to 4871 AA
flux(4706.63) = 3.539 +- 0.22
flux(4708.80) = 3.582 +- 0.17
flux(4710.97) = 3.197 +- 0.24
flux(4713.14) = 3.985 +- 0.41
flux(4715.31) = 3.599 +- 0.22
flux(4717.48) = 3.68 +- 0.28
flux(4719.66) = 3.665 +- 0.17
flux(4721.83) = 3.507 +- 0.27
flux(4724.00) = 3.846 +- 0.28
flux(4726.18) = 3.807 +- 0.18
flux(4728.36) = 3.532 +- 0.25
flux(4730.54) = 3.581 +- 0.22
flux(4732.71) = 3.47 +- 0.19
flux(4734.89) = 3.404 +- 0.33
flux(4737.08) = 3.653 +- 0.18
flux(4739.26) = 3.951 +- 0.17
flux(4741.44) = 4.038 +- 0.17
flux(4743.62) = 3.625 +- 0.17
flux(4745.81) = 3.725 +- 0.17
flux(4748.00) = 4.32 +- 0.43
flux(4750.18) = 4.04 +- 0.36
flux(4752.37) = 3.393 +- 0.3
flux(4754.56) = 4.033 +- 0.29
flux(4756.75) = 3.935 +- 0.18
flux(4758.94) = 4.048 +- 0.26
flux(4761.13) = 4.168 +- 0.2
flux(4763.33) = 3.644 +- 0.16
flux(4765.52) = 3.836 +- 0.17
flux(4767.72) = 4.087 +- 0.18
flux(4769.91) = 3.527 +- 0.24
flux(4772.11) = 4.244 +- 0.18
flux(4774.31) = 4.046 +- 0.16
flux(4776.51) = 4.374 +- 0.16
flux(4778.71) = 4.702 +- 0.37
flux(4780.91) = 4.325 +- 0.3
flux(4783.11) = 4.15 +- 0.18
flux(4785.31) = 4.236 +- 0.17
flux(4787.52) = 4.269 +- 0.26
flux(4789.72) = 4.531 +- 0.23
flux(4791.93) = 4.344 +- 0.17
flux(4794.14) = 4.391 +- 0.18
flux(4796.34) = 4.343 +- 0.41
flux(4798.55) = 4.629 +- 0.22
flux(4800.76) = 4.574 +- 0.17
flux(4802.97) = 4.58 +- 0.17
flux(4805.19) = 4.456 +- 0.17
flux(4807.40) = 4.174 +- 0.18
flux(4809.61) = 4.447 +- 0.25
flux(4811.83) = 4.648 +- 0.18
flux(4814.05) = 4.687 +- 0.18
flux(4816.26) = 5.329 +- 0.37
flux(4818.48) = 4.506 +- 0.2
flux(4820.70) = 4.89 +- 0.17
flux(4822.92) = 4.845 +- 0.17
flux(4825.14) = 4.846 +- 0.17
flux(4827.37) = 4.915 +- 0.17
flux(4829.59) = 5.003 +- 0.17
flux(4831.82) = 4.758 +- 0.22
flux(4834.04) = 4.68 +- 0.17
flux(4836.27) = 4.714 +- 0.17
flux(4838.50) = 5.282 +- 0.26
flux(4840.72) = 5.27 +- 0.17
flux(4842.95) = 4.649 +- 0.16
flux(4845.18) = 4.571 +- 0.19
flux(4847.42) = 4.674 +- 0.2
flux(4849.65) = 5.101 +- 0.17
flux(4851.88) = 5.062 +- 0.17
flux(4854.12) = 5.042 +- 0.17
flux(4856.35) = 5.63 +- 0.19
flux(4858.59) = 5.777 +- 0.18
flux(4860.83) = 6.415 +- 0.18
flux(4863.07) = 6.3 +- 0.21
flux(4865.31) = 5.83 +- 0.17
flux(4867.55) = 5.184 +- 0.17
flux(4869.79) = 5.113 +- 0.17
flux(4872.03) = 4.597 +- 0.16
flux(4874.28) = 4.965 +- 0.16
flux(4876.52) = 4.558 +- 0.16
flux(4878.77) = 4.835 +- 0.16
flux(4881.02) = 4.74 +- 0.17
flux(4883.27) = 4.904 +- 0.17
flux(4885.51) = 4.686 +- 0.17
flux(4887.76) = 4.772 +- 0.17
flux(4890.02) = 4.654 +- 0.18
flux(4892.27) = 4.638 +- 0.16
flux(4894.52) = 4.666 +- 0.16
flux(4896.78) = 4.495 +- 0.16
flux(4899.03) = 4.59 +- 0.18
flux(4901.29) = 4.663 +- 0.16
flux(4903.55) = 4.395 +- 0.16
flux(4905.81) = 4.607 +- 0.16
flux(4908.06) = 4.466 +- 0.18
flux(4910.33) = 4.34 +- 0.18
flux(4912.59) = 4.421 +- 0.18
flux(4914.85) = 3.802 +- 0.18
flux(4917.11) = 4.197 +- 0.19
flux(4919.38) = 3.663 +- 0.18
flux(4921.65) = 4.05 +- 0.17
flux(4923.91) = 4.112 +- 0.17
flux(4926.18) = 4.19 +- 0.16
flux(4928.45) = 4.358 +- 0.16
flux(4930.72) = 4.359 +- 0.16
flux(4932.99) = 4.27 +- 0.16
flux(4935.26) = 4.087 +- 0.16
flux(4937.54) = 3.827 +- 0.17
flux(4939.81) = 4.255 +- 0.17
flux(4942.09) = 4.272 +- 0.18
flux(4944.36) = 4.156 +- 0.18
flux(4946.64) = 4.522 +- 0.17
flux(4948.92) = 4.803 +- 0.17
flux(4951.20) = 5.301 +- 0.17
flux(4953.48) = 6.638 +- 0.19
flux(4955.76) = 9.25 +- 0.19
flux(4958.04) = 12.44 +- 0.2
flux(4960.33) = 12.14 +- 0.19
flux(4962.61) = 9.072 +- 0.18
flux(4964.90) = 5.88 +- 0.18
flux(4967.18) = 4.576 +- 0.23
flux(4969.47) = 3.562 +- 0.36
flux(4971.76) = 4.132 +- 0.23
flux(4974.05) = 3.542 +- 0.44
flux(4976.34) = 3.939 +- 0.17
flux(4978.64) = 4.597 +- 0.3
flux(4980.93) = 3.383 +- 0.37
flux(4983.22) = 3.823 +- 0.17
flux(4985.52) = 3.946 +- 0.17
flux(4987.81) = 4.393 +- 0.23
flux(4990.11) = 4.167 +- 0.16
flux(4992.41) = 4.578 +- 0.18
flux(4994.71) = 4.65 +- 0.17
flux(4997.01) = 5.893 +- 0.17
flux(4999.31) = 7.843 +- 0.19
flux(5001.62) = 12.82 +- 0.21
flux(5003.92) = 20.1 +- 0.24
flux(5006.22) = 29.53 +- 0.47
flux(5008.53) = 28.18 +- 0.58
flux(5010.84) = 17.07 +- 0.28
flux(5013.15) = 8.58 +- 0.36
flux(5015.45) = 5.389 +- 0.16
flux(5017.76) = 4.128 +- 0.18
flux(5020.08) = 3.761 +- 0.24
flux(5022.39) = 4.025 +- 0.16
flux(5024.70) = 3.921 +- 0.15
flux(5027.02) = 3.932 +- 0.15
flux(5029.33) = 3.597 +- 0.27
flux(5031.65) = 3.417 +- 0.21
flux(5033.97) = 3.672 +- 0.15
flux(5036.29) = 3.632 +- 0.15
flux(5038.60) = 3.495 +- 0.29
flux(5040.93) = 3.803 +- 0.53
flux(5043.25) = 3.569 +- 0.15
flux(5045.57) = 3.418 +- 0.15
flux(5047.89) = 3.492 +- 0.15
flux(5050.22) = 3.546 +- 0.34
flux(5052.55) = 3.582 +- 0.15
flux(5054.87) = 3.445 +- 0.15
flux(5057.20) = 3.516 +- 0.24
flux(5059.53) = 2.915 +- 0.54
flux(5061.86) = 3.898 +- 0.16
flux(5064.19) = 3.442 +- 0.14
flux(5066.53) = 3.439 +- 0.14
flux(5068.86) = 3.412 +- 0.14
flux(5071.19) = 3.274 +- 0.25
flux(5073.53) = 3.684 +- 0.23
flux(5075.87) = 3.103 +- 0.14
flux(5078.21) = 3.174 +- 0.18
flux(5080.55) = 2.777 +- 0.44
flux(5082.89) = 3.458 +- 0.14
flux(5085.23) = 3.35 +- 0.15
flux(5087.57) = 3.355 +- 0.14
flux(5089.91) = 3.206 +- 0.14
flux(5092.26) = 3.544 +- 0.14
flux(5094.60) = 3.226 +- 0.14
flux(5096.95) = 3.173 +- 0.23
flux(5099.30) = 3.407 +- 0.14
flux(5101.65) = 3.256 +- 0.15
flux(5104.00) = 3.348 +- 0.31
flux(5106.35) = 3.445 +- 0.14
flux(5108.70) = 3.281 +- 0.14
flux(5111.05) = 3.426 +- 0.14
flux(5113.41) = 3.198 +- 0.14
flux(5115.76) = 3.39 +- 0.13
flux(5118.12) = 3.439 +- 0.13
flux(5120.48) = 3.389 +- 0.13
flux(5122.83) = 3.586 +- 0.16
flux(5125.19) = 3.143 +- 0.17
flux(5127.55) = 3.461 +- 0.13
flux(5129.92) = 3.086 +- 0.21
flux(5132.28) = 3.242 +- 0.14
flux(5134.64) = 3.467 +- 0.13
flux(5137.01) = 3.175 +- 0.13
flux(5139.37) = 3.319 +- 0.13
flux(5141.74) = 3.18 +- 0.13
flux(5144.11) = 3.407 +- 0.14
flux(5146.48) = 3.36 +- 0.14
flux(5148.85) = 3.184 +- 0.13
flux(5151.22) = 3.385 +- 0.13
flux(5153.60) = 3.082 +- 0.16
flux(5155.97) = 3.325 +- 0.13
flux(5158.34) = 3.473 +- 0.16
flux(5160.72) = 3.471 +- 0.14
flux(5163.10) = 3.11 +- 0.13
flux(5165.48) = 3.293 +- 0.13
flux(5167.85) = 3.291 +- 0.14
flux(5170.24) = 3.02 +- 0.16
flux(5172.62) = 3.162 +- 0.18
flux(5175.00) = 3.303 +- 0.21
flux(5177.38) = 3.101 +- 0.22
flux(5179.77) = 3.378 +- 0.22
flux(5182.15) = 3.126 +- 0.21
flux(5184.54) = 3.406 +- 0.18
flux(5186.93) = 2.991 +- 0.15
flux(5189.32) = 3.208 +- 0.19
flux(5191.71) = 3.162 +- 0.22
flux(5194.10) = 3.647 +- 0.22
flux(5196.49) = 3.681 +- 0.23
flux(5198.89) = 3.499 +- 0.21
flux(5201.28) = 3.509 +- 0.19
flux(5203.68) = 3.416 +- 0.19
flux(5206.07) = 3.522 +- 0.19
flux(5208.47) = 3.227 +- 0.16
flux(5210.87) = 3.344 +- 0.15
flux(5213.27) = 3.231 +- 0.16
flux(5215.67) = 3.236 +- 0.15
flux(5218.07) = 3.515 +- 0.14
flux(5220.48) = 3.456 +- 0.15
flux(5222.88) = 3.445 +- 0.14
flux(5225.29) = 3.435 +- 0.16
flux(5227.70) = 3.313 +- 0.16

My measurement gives 1.26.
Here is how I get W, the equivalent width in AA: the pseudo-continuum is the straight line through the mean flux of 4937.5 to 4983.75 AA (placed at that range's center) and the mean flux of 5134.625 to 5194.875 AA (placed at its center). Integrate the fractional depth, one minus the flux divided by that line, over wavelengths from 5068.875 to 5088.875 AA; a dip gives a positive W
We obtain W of 4.7 AA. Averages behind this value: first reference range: 5.69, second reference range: 3.26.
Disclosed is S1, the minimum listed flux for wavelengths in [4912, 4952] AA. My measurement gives 3.663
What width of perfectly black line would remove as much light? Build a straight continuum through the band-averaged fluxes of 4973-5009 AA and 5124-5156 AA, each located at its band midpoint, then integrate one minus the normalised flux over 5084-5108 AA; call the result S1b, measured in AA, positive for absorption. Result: 7.6 AA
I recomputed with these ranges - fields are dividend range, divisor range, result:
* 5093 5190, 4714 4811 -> 0.82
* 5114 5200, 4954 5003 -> 0.53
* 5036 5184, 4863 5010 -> 0.55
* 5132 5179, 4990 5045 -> 0.40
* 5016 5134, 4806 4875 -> 0.69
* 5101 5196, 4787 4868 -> 0.67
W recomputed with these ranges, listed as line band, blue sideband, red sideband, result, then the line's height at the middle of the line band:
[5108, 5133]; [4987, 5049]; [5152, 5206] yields 7.9 AA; 4.87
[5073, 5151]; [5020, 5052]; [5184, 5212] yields 4.9 AA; 3.53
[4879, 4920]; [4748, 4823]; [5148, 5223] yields -4.9 AA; 4.02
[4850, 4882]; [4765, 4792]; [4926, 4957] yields -4.8 AA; 4.59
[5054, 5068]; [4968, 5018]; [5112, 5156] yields 6.0 AA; 6.06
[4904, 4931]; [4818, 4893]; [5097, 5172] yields 2.5 AA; 4.64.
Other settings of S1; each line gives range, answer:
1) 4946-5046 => 3.383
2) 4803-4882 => 4.174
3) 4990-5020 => 4.128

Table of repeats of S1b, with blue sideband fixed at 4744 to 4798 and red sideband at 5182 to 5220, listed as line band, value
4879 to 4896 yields -3.54 AA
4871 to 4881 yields -2.06 AA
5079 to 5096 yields 1.39 AA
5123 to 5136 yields 0.70 AA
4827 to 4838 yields -2.27 AA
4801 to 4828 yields -4.35 AA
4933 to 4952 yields -2.82 AA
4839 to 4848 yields -1.91 AA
